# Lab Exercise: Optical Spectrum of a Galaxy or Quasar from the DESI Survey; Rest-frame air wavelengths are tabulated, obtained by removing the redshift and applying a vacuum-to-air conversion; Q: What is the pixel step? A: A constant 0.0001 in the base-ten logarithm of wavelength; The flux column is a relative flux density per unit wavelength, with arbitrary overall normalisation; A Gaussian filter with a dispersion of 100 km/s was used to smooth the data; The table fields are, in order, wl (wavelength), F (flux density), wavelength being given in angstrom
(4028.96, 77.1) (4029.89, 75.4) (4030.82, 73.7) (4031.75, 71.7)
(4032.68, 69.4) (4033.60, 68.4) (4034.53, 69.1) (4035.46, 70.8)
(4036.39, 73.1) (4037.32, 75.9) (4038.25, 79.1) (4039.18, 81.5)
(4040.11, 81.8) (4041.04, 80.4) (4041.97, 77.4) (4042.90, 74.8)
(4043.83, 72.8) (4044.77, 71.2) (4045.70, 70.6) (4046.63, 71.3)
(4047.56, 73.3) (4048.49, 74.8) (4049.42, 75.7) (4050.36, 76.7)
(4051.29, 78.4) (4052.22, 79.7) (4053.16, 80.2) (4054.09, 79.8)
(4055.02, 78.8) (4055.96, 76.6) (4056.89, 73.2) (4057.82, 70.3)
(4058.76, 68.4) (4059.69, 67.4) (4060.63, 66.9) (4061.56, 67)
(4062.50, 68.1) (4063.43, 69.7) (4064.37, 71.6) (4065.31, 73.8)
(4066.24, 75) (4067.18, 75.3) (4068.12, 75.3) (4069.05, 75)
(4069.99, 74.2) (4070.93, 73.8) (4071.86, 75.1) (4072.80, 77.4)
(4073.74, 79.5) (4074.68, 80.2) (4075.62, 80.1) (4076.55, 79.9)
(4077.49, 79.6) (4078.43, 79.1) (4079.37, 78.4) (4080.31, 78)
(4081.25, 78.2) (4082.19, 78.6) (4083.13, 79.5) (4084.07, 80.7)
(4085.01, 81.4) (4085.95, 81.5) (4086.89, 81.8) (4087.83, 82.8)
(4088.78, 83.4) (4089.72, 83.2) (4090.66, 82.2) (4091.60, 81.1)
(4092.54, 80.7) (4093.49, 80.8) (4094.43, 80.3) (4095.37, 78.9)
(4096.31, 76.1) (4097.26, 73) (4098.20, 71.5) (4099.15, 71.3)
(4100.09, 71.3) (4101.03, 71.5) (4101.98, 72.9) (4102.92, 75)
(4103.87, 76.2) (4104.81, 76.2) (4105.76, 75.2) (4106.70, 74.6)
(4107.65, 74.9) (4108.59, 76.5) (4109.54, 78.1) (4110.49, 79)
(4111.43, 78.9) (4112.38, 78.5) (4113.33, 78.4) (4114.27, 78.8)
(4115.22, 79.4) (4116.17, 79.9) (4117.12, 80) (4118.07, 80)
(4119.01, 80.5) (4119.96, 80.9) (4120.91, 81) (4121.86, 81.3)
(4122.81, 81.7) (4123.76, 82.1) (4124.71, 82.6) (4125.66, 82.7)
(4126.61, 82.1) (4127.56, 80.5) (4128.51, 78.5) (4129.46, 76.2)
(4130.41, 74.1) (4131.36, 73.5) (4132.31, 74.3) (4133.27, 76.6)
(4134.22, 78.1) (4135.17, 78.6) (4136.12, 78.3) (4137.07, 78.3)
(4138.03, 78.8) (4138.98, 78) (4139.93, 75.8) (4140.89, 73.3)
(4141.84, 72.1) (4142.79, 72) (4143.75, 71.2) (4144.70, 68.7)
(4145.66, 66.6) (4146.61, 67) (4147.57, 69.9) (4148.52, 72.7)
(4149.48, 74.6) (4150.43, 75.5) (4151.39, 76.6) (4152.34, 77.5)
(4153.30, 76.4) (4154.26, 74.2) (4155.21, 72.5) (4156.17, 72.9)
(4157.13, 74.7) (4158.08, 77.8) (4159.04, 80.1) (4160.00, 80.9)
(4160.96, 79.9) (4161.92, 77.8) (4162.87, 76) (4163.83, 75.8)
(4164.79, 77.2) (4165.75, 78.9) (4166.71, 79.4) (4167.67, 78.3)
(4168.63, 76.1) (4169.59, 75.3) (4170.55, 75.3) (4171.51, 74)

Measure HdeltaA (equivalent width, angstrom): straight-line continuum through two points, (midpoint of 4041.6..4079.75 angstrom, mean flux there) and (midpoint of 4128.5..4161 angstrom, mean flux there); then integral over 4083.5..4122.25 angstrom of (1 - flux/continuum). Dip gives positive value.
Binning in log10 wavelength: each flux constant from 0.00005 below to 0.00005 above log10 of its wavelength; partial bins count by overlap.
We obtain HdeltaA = -1.78 angstrom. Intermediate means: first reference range 74.8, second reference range 74.9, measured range 78.3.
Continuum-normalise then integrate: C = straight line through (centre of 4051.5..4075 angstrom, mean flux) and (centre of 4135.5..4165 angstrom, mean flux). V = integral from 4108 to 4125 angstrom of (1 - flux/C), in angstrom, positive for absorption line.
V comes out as -1.2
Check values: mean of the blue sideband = 74.1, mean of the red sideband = 74.9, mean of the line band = 79.8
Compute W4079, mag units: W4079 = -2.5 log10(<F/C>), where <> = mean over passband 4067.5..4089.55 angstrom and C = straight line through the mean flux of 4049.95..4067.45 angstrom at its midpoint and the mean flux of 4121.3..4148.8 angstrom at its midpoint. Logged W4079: -0.07 mag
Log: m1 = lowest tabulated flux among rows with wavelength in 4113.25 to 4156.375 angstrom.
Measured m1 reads 66.6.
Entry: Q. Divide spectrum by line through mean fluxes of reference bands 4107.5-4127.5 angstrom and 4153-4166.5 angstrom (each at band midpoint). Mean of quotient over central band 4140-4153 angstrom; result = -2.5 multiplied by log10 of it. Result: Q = 0.080 mag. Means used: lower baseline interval 80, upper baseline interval 76.9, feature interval 72.3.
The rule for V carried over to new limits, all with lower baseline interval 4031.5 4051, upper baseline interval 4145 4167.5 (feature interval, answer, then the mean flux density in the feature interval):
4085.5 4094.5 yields -0.8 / 81.8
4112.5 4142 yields -1.4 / 78.7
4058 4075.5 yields 0.4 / 73.1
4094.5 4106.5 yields 0.1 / 74.3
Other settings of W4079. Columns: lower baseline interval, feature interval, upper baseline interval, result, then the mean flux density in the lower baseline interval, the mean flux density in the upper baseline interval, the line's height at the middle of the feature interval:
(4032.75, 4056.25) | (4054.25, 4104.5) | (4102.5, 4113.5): 0.00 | 75.6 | 76.7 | 76.2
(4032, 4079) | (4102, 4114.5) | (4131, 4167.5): -0.02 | 74.8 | 75.4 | 75.1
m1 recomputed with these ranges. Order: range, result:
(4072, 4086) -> 77.4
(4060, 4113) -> 66.9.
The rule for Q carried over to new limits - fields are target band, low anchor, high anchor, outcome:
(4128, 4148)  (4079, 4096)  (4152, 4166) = 0.05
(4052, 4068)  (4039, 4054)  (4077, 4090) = 0.07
